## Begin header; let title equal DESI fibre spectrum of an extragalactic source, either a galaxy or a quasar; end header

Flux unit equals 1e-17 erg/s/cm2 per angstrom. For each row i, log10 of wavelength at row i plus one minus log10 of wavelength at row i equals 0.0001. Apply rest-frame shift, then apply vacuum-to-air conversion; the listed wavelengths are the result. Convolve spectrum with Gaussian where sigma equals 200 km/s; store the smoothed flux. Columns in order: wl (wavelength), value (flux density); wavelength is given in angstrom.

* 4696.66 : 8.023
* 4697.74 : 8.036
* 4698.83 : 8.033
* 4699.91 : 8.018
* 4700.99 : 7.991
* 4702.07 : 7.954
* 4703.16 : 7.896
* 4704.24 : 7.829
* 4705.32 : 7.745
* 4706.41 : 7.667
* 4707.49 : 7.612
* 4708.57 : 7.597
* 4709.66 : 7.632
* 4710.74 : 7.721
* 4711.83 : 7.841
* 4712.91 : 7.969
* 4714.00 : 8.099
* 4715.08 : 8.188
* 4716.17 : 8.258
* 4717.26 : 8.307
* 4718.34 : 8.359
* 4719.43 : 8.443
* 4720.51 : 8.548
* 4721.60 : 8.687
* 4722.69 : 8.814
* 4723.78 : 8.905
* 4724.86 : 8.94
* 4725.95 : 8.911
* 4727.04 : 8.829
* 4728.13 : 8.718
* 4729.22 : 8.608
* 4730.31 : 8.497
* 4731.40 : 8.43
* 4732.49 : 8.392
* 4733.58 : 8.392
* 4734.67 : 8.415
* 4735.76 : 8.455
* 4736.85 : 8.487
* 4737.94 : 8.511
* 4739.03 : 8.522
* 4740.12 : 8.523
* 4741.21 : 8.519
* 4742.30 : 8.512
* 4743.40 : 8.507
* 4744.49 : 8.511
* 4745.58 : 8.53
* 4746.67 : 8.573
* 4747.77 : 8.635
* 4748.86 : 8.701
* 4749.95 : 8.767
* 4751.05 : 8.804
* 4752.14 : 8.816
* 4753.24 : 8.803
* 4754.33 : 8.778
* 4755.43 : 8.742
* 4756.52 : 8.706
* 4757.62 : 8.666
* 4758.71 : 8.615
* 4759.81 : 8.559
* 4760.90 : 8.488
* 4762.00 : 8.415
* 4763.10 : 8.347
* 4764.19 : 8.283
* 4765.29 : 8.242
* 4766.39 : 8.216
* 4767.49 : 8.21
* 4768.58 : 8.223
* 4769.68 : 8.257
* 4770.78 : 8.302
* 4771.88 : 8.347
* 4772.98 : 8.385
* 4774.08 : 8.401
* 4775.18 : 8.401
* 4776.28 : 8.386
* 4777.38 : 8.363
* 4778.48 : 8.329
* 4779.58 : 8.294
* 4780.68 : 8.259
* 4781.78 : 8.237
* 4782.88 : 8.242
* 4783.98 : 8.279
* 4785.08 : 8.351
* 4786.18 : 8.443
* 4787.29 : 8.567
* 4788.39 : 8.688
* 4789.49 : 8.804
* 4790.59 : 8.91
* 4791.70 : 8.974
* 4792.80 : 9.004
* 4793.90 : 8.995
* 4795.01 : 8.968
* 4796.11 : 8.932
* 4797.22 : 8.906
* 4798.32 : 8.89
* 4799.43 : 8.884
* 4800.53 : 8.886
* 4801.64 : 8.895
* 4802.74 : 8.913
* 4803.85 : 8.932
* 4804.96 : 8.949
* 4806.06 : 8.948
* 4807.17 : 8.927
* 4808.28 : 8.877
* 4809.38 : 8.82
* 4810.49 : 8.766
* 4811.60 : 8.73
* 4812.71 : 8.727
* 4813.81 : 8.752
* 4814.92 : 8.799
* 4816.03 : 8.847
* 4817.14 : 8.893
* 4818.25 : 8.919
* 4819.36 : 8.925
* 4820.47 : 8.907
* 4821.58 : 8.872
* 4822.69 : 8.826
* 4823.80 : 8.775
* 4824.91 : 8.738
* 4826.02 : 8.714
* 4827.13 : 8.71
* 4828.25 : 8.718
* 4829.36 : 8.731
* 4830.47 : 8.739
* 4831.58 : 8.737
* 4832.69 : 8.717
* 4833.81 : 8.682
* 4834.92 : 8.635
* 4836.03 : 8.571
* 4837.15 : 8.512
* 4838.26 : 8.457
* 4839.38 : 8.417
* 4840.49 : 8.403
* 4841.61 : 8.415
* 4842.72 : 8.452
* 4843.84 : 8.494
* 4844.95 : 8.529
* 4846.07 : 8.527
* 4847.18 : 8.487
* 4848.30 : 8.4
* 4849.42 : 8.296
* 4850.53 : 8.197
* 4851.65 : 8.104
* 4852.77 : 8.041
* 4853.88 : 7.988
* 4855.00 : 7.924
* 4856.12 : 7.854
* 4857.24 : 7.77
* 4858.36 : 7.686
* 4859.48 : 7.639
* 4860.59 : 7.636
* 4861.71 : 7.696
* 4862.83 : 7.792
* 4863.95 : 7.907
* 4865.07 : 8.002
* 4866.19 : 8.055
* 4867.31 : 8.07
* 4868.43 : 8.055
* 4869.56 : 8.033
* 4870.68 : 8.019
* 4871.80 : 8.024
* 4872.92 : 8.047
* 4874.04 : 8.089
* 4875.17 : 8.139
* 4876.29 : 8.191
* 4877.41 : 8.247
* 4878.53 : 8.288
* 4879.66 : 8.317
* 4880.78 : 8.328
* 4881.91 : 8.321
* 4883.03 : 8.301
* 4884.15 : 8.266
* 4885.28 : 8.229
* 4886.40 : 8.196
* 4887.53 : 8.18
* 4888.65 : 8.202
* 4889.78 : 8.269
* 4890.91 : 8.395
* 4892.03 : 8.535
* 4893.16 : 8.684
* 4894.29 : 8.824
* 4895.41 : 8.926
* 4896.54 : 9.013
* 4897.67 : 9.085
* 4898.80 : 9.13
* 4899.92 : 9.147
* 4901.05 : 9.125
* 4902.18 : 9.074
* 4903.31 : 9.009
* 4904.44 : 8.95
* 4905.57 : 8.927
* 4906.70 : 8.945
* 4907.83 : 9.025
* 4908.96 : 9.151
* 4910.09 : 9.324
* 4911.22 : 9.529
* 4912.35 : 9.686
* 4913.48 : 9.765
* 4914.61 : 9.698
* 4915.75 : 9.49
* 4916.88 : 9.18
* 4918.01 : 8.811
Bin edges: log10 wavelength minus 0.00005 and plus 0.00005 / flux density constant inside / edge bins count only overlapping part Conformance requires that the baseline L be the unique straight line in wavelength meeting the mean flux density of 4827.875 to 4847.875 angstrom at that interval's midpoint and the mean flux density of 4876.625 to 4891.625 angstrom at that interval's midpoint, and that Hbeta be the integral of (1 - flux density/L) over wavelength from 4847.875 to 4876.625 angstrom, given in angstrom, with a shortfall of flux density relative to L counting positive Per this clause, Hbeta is 1.47 angstrom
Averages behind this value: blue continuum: 8.57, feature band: 7.98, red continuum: 8.28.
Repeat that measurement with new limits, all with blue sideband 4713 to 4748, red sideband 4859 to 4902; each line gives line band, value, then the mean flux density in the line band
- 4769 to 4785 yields 0.3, 8.32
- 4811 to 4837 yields -1.2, 8.76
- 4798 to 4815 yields -0.9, 8.86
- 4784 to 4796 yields -0.5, 8.76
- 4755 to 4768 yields 0.0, 8.46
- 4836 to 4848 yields -0.2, 8.47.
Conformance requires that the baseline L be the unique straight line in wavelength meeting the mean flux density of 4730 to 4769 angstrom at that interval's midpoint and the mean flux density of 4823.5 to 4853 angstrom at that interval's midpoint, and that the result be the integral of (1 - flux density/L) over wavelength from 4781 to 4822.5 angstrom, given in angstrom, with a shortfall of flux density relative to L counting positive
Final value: -1.3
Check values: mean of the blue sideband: 8.52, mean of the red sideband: 8.53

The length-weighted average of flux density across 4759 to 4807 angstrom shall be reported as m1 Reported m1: 8.57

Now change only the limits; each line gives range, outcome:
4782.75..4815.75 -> 8.8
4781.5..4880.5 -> 8.49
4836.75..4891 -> 8.16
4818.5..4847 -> 8.65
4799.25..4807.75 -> 8.92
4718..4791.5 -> 8.52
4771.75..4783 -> 8.33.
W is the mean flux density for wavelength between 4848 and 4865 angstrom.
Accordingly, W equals 7.93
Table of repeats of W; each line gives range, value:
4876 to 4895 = 8.35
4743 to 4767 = 8.58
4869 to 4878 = 8.11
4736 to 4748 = 8.53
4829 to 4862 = 8.29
